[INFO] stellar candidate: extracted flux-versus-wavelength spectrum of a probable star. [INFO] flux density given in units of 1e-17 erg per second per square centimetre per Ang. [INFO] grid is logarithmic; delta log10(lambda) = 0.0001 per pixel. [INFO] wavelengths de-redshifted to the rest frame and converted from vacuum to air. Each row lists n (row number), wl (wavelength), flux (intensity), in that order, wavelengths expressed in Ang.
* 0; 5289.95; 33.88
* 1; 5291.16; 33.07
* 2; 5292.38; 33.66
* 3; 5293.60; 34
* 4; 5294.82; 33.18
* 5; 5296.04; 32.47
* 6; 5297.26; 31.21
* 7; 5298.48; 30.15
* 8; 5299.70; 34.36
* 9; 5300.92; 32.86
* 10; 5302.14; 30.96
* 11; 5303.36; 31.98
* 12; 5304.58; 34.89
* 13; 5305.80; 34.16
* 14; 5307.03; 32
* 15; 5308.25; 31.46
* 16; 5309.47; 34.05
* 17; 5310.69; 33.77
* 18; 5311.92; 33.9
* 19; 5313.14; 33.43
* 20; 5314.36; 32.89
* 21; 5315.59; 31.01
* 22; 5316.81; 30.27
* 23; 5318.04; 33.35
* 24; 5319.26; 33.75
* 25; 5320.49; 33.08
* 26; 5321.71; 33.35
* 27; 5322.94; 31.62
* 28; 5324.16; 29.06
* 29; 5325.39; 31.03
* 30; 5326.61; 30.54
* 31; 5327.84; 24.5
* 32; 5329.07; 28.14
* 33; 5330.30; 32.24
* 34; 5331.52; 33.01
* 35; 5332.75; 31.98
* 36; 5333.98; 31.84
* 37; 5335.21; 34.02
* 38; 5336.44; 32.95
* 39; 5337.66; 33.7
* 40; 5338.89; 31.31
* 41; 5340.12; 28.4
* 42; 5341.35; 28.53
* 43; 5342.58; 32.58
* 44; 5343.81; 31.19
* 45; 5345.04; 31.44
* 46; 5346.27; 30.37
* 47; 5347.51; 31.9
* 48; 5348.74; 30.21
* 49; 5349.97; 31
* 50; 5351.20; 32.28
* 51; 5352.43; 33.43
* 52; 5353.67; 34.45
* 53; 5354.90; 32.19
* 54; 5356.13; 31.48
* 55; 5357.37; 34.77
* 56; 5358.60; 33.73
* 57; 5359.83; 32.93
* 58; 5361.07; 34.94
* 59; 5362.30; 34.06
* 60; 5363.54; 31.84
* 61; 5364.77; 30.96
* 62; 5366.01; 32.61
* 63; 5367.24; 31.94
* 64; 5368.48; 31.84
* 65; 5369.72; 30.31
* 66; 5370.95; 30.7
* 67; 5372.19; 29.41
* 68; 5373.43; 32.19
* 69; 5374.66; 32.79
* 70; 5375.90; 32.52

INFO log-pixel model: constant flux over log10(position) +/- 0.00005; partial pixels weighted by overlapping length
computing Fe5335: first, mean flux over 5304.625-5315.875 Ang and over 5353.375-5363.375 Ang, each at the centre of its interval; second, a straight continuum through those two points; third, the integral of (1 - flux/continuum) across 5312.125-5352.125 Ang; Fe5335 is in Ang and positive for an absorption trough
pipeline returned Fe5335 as 2.2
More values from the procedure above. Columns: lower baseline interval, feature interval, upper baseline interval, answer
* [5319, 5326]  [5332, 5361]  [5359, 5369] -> 0.2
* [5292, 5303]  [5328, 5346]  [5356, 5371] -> 0.7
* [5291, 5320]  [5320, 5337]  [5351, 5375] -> 0.7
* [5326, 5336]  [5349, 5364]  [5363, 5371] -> -0.8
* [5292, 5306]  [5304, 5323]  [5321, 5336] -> -0.6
